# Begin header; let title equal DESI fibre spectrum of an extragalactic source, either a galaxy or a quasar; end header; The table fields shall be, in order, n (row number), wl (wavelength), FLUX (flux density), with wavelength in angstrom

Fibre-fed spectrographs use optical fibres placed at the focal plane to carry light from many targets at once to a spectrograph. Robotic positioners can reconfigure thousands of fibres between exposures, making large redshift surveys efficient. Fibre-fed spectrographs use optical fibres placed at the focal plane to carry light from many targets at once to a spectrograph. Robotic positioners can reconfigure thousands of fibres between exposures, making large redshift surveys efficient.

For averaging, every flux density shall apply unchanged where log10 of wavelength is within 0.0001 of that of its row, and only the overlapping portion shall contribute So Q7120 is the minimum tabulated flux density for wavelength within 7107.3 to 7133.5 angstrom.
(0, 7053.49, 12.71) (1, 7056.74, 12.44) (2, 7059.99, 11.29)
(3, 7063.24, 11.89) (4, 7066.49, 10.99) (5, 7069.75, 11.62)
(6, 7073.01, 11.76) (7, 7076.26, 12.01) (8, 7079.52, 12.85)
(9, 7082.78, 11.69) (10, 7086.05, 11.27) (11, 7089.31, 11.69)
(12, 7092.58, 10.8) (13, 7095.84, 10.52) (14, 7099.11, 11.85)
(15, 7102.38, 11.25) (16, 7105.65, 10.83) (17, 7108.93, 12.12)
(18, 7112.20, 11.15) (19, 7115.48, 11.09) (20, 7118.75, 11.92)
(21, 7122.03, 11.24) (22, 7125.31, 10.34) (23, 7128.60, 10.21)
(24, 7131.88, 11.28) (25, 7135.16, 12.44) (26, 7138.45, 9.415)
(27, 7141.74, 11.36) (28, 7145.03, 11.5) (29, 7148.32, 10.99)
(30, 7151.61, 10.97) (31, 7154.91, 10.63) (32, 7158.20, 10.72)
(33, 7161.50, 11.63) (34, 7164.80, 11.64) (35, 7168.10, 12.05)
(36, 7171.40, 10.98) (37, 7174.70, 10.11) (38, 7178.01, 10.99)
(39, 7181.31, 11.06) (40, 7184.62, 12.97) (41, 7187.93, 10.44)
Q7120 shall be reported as 10.21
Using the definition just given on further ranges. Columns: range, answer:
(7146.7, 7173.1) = 10.63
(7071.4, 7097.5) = 10.52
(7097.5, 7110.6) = 10.83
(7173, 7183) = 10.11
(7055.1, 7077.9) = 10.99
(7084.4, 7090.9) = 11.27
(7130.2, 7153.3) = 9.415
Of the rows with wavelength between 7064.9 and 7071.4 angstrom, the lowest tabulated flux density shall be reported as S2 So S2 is 10.99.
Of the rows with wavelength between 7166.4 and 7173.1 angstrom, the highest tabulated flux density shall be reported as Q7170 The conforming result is 12.05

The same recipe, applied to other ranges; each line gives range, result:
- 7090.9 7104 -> 11.85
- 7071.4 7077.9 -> 12.01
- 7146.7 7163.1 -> 11.63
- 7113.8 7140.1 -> 12.44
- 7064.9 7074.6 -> 11.76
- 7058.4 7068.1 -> 11.89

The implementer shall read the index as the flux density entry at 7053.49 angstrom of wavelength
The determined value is 12.71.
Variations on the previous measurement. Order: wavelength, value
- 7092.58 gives 10.8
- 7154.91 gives 10.63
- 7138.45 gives 9.415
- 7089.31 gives 11.69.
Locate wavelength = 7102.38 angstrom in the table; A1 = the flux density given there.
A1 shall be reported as 11.25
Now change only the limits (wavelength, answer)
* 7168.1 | 12.05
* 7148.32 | 10.99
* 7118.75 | 11.92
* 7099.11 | 11.85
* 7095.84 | 10.52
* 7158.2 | 10.72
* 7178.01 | 10.99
